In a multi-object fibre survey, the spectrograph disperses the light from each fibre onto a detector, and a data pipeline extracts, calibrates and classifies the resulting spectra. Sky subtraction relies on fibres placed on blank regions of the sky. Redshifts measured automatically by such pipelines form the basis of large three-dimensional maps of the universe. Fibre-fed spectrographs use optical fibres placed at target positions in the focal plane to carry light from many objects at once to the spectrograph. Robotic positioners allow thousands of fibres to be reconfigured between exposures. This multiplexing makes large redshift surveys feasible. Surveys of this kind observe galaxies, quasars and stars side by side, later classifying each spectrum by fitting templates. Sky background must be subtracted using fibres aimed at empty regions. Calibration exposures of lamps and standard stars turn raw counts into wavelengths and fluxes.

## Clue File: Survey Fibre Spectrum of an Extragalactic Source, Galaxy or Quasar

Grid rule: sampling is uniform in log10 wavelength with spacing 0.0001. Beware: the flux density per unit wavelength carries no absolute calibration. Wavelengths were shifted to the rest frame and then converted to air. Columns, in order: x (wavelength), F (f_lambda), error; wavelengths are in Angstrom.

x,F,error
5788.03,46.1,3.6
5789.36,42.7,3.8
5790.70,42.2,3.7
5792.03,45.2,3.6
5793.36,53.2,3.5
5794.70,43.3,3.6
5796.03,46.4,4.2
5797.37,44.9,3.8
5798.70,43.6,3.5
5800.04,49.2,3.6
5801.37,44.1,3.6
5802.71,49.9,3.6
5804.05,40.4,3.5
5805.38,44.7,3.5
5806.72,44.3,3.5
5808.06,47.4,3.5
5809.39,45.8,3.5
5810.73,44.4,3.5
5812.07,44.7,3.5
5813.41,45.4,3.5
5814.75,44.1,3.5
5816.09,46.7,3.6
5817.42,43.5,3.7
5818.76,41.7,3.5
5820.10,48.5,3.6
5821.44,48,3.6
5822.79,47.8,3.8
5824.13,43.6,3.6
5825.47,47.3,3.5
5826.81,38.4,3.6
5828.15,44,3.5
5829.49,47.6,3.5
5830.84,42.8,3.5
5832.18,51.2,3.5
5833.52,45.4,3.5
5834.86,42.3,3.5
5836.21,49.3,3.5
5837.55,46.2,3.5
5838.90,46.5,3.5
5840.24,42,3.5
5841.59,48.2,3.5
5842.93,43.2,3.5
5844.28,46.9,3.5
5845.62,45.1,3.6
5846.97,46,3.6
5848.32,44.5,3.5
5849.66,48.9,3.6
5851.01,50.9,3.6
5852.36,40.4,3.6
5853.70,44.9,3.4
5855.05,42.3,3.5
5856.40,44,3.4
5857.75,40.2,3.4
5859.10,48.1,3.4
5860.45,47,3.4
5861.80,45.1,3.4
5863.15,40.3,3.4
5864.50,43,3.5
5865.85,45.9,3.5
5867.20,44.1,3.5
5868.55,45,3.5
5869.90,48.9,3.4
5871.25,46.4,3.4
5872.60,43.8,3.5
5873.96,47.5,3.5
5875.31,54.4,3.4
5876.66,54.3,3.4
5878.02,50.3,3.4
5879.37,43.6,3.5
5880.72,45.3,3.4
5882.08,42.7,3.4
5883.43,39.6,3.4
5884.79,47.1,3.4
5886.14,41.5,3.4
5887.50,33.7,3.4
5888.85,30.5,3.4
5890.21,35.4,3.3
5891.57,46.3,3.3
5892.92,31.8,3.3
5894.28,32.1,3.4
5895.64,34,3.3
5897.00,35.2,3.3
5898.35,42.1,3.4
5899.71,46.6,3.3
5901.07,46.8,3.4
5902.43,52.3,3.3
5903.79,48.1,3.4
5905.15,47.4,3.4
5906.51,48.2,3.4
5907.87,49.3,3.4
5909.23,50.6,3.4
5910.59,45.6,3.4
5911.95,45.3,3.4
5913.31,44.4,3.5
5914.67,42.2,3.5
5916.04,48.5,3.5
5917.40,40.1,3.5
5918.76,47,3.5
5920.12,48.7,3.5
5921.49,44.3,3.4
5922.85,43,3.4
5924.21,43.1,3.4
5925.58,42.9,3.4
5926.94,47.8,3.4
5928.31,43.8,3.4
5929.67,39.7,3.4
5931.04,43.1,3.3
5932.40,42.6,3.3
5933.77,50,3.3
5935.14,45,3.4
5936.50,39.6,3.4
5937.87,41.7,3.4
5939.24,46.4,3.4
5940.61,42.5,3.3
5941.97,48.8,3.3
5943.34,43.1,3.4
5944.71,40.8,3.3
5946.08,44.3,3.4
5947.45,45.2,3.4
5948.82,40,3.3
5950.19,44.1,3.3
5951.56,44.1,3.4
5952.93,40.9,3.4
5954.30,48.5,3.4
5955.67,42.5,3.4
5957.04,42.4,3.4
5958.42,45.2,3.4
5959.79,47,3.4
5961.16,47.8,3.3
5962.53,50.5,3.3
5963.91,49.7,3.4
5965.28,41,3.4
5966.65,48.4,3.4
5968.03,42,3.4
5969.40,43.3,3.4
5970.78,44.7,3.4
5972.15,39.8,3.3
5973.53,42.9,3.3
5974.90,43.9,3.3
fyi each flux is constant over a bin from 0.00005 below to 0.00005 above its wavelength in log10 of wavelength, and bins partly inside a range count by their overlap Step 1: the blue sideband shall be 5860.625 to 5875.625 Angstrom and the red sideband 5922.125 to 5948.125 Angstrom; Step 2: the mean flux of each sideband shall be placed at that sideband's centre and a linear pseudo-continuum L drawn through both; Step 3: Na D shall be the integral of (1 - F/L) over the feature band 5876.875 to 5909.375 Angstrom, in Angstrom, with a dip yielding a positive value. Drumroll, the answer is 1.77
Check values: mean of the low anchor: 45.7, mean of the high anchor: 43.9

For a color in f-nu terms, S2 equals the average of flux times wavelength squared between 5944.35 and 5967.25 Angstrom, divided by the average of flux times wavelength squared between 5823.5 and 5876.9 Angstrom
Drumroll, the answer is 1.02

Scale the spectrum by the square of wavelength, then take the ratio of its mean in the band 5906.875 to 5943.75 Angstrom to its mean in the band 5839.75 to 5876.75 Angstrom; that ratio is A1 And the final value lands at 1.00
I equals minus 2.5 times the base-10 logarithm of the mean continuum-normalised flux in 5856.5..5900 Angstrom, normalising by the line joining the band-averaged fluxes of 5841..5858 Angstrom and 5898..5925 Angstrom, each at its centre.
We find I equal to 0.07 mag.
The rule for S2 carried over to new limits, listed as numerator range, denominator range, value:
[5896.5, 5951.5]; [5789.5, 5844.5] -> 1.02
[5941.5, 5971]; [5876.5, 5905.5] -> 1.09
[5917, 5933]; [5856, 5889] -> 1.00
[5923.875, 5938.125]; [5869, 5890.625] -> 1.01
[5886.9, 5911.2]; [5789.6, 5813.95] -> 0.96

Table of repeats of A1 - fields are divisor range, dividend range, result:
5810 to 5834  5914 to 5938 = 1.01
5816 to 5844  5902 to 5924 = 1.05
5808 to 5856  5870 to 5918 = 0.99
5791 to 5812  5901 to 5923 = 1.06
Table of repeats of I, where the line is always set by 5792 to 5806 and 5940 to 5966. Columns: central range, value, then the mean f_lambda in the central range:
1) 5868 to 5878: -0.079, 48.8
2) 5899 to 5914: -0.061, 47.7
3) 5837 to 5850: -0.002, 45.7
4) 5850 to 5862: 0.015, 44.8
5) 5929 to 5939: 0.040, 43.2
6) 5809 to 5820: 0.026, 44.7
